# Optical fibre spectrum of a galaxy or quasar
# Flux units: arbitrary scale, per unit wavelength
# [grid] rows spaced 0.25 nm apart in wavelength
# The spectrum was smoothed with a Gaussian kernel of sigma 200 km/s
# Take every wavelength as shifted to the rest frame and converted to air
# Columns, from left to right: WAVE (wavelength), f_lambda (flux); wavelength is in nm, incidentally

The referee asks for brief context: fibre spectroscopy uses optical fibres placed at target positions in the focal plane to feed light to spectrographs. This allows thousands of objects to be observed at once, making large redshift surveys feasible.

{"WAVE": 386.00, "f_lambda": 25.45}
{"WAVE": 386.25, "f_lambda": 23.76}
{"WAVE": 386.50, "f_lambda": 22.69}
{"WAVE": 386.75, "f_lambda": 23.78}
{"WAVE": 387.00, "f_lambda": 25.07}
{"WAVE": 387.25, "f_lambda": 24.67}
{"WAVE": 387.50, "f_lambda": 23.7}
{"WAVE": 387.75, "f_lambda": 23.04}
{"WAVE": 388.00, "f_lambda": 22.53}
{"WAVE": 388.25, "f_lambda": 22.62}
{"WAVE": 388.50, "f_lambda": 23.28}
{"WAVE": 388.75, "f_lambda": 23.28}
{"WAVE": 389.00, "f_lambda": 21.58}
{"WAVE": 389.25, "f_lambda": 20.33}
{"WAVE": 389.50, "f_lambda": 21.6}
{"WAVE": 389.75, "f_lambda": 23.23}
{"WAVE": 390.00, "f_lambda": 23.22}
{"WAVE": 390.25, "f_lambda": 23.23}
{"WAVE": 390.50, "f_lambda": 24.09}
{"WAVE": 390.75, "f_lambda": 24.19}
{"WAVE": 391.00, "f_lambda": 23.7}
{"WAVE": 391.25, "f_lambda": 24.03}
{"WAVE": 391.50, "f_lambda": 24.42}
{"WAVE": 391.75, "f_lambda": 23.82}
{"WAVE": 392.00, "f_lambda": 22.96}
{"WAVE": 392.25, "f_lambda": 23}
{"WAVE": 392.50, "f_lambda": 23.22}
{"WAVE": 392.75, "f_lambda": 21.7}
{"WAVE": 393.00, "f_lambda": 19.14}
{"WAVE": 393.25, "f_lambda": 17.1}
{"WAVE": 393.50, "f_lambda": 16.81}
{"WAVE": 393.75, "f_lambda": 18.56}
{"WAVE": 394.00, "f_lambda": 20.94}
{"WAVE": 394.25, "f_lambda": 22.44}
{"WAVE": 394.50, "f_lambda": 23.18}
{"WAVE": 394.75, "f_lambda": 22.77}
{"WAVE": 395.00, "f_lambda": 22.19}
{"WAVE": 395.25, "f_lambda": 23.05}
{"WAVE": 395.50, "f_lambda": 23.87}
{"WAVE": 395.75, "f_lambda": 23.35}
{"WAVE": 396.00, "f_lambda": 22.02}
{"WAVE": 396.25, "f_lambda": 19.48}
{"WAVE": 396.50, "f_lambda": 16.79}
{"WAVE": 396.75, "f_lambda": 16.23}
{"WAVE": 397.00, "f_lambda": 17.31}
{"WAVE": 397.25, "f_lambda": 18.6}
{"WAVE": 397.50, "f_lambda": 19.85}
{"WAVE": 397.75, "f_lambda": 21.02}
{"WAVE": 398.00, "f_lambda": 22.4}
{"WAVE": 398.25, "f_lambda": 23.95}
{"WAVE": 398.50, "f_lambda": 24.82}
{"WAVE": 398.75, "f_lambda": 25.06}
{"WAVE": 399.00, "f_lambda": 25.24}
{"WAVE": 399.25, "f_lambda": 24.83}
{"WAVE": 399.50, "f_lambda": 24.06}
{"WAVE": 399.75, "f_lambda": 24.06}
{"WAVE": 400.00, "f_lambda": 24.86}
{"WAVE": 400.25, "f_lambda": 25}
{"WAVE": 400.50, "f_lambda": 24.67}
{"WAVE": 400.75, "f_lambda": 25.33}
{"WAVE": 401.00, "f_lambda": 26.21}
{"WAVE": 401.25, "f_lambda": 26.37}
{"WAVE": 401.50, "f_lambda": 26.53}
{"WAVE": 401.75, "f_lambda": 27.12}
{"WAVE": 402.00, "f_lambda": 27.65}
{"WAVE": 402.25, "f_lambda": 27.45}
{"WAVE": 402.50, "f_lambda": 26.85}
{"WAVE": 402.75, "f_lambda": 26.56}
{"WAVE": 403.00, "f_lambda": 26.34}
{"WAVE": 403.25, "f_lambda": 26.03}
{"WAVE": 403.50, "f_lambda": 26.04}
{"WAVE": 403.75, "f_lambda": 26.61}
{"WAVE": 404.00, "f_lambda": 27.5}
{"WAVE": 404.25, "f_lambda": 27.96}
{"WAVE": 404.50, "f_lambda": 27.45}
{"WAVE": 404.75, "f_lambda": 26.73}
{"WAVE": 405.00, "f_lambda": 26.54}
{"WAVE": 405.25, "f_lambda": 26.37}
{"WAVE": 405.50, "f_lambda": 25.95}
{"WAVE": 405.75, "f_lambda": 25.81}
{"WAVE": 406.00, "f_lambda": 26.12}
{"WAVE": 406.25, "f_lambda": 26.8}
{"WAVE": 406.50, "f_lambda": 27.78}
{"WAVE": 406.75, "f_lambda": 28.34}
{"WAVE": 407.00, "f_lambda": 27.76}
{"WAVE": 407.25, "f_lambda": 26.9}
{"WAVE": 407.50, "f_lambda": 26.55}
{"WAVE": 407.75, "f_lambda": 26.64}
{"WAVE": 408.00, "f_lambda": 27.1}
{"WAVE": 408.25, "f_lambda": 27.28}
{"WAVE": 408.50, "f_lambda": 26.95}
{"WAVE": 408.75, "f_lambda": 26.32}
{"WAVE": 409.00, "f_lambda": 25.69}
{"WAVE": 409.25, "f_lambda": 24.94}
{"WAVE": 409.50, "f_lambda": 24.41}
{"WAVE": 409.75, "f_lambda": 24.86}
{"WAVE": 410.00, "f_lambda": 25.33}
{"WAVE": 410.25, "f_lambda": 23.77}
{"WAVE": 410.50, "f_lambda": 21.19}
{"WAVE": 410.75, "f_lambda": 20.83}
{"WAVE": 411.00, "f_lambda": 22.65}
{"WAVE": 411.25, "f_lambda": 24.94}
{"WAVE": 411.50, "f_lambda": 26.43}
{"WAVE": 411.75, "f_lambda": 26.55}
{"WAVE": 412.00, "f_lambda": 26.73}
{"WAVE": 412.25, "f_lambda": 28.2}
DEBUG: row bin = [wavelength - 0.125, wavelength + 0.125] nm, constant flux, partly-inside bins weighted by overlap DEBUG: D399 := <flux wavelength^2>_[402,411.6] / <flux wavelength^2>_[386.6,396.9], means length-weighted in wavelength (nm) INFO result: 1.27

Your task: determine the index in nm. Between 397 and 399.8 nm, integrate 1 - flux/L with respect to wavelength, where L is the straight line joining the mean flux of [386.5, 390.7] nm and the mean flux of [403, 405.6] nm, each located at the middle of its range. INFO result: 0.28 nm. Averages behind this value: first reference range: 23.1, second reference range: 26.7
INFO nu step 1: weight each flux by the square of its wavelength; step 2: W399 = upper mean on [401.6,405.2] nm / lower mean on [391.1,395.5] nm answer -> 1.30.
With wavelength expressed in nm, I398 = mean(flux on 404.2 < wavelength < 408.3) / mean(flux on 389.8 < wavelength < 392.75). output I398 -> 1.1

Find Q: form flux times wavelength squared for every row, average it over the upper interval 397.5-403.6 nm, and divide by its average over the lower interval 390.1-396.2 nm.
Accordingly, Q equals 1.18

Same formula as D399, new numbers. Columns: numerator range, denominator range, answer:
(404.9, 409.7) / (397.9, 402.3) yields 1.09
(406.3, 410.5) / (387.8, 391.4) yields 1.25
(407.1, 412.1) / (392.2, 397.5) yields 1.33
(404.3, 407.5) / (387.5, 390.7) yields 1.29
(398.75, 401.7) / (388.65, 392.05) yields 1.15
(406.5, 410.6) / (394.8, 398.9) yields 1.29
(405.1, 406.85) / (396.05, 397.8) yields 1.51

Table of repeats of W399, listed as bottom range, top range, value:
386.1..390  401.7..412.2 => 1.25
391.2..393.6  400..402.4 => 1.27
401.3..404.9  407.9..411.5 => 0.95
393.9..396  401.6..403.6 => 1.22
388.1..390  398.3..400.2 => 1.16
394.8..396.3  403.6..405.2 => 1.26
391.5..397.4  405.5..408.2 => 1.37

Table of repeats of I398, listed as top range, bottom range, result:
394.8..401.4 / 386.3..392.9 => 0.98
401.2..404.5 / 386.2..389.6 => 1.17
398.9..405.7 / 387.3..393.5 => 1.16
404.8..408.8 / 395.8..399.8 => 1.24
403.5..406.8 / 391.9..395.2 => 1.27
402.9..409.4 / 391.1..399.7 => 1.23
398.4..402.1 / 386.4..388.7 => 1.08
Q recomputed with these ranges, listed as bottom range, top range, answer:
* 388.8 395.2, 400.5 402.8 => 1.26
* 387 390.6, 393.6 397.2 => 0.94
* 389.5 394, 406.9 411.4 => 1.25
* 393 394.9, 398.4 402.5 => 1.31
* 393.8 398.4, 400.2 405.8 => 1.30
